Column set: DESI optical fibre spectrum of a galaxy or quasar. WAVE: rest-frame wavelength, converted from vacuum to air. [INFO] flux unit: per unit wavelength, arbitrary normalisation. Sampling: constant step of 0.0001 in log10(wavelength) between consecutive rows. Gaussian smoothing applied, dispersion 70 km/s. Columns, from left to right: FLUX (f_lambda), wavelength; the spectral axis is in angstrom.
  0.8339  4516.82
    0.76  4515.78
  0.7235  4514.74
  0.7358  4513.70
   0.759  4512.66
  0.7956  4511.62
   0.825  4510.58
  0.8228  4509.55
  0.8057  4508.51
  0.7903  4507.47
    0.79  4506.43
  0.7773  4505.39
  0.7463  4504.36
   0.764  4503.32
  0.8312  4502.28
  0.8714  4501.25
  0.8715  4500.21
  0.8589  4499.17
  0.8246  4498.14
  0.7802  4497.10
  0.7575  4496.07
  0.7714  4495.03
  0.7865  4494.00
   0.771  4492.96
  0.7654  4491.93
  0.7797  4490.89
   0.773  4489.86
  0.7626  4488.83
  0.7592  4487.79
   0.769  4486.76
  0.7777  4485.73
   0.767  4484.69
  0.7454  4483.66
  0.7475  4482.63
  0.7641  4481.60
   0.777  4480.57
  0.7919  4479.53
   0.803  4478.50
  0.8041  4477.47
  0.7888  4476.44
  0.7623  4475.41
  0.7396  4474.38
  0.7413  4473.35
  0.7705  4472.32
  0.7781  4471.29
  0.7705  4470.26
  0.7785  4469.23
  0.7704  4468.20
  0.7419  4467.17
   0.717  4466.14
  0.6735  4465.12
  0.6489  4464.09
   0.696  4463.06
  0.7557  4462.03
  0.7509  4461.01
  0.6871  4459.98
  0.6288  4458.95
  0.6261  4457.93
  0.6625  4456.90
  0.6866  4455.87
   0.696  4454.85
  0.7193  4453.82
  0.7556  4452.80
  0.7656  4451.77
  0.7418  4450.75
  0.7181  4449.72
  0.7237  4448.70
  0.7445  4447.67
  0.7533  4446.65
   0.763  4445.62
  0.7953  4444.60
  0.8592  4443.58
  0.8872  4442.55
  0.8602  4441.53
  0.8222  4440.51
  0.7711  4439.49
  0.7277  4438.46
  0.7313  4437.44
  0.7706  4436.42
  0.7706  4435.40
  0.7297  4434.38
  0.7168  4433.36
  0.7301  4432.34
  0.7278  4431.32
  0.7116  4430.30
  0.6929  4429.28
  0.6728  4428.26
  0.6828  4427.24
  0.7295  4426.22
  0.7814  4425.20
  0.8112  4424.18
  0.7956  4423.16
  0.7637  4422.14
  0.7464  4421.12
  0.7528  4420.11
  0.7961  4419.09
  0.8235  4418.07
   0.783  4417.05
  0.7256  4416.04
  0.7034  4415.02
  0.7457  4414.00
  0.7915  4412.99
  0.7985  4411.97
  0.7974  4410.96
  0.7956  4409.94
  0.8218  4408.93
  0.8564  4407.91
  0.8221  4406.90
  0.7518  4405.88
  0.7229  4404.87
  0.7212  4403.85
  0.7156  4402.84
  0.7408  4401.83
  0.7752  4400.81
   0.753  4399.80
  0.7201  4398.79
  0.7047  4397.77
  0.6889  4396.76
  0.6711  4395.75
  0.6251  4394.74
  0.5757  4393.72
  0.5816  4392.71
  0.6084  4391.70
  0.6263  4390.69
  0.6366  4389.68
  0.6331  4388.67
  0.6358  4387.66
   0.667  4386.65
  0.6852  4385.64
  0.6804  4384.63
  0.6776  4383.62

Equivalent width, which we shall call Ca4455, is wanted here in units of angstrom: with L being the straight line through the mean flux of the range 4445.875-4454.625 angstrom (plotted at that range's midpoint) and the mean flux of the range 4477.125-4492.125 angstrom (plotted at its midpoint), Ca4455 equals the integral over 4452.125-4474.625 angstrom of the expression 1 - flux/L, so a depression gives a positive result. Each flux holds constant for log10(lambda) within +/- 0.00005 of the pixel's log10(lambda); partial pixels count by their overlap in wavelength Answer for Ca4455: 1.01 angstrom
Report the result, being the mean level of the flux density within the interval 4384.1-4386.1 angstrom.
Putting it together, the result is 0.682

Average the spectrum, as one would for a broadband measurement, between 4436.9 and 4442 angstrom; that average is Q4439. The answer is 0.782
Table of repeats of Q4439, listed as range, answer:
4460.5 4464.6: 0.713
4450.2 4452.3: 0.751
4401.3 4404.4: 0.725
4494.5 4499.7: 0.799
